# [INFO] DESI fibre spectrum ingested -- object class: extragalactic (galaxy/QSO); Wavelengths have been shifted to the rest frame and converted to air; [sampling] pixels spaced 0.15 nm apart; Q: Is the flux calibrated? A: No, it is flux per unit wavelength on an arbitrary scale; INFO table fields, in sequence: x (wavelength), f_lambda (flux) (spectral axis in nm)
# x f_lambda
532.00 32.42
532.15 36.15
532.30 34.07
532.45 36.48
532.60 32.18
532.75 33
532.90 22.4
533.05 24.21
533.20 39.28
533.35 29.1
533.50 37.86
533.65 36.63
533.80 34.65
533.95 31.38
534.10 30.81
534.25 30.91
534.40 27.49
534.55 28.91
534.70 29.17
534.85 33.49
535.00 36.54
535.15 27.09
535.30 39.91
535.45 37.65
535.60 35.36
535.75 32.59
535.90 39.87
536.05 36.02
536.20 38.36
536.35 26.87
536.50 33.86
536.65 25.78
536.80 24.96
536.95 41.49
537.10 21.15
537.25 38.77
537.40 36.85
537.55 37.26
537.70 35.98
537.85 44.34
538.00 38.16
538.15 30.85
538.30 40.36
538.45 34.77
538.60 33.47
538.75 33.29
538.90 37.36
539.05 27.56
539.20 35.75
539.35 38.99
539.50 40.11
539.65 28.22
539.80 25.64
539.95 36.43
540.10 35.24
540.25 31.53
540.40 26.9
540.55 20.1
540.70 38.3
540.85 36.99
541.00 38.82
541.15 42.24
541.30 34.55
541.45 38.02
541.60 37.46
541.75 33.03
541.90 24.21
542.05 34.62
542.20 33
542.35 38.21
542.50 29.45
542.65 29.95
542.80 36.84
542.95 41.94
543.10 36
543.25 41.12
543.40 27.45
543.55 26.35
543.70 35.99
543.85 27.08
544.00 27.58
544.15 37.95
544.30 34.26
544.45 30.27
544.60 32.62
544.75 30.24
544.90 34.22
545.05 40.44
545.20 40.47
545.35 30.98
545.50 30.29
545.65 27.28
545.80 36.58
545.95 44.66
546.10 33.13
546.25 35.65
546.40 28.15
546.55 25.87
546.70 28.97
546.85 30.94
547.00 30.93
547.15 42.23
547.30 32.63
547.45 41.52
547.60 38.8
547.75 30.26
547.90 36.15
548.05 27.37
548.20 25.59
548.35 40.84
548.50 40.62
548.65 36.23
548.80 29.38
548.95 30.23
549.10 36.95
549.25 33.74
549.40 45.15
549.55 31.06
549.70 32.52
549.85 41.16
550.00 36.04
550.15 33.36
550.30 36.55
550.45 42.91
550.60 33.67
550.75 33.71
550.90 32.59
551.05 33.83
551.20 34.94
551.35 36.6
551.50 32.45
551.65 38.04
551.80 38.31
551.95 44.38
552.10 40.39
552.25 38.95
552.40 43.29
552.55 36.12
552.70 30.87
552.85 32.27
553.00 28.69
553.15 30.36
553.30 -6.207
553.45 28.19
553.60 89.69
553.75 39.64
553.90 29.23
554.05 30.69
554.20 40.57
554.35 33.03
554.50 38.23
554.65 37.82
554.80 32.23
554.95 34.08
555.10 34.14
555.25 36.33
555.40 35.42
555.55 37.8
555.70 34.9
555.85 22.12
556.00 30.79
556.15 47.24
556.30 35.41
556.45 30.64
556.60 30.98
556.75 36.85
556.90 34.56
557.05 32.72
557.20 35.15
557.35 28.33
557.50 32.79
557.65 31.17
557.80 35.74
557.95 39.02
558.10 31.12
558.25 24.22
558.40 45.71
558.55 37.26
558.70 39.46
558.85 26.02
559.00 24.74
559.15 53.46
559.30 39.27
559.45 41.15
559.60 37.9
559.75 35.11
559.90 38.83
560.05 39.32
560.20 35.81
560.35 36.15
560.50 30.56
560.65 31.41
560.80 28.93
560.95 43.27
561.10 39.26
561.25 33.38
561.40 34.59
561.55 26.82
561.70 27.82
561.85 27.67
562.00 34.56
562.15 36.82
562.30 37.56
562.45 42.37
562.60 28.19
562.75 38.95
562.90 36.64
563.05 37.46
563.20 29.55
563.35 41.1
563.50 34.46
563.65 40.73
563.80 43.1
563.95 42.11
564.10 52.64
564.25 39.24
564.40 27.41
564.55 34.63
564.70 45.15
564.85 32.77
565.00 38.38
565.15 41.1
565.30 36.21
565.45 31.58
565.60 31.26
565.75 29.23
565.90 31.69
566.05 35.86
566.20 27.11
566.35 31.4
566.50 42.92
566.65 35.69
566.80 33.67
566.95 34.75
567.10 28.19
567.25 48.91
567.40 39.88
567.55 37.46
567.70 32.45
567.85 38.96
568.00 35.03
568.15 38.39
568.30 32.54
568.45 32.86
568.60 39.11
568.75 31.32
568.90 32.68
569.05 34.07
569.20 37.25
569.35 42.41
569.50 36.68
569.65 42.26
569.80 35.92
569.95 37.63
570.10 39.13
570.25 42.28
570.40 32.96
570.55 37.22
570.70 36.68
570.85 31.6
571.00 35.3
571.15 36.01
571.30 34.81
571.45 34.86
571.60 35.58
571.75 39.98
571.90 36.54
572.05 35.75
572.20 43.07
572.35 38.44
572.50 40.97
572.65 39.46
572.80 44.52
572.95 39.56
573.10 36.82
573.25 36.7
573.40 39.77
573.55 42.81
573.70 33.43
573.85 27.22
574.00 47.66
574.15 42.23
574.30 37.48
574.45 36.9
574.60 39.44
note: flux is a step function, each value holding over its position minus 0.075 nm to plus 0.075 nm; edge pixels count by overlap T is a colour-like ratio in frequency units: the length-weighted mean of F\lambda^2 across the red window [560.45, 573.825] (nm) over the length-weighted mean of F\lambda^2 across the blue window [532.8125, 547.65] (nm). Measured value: 1.2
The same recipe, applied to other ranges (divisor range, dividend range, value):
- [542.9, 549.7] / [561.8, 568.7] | 1.15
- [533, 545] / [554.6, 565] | 1.14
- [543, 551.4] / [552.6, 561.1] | 1.06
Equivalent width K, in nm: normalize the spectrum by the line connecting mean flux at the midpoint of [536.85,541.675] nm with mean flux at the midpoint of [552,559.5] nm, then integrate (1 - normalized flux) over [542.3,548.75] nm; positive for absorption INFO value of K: 0.21 nm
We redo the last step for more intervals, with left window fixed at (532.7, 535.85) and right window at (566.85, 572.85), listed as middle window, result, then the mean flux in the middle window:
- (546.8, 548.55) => -0.03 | 34.8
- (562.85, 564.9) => -0.12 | 38.4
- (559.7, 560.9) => 0.04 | 34.7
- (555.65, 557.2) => 0.07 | 33.7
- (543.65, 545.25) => 0.01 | 33.6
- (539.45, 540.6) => 0.09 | 30.5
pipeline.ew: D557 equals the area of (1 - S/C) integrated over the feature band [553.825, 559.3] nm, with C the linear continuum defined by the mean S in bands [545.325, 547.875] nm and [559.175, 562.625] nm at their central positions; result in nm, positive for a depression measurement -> 0.06 nm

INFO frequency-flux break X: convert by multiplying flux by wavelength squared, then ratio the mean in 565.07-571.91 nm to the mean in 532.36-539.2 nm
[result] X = 1.2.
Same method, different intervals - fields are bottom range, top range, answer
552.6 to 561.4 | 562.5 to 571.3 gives 1.08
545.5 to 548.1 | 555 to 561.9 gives 1.08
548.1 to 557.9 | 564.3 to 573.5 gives 1.10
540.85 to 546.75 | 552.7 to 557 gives 1.06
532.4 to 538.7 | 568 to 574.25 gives 1.27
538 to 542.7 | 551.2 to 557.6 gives 1.09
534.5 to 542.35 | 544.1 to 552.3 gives 1.06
